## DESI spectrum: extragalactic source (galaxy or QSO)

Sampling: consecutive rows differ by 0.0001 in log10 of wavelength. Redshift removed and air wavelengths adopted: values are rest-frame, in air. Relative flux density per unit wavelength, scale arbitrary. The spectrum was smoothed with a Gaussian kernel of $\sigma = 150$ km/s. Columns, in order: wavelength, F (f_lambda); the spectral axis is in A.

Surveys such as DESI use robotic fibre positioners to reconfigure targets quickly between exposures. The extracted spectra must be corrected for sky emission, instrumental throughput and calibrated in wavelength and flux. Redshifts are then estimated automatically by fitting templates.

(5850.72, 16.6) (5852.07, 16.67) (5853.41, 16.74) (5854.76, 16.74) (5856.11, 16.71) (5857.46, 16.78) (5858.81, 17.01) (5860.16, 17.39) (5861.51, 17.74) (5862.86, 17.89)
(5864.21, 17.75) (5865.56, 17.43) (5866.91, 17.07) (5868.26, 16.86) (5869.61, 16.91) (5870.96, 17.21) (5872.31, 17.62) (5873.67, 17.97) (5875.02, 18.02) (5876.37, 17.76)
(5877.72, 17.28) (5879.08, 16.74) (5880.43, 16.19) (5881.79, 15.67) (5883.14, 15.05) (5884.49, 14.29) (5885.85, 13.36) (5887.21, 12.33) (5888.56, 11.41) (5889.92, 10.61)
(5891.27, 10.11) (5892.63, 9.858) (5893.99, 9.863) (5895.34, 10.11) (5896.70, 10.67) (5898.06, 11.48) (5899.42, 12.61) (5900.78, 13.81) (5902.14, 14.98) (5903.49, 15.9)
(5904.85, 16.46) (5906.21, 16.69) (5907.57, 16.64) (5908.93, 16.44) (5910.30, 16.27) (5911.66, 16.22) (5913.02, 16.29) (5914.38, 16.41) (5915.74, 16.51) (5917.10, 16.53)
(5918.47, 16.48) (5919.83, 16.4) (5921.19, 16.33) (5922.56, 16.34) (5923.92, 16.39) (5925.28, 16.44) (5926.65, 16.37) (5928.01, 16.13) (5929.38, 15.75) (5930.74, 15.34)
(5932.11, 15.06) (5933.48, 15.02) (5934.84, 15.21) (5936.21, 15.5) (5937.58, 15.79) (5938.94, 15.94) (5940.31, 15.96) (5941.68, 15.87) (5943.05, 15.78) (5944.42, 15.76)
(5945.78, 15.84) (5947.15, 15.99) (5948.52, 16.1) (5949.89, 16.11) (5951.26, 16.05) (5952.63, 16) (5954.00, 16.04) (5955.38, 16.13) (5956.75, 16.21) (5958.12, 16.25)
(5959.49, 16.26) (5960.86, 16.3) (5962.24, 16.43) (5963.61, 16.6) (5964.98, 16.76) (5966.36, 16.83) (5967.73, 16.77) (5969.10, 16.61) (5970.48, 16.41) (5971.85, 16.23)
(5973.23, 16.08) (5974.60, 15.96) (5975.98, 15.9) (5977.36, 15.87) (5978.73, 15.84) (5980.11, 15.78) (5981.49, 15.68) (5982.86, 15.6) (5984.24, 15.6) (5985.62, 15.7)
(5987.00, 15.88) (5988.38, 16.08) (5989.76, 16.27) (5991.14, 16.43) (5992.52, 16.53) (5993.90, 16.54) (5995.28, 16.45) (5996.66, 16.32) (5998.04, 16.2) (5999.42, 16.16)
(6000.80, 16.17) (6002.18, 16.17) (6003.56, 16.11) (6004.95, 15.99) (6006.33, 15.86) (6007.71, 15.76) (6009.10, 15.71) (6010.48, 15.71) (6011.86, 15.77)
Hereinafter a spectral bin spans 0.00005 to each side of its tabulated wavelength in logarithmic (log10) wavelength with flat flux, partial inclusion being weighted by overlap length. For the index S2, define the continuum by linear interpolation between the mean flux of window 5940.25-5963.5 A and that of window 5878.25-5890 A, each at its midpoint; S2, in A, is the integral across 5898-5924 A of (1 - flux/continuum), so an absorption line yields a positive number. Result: -1.60 A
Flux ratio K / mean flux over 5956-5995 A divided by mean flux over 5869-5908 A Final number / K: 1.13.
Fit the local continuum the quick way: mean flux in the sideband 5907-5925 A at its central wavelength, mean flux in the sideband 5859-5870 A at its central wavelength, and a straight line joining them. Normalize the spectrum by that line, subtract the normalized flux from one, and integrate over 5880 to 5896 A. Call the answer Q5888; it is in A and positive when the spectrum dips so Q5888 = 4.3 A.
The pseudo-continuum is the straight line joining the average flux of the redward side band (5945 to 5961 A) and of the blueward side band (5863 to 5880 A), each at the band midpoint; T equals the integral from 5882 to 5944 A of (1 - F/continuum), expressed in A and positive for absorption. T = 7.26 A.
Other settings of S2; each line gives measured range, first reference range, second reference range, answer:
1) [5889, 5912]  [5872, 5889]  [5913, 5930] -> 3.8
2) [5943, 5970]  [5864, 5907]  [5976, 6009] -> -1.2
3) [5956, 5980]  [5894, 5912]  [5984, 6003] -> -1.0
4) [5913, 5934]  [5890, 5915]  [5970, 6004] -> -2.5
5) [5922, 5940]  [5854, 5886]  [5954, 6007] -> 0.8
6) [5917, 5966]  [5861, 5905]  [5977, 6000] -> -1.7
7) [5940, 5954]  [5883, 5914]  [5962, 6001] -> -0.8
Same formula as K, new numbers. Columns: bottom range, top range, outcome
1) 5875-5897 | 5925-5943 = 1.17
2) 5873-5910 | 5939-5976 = 1.14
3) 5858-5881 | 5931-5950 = 0.90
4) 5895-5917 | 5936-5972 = 1.08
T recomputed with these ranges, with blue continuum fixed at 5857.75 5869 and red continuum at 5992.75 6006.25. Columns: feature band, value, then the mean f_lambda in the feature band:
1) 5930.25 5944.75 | 1.0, 15.6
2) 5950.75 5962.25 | 0.3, 16.2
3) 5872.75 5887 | 0.9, 16.1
